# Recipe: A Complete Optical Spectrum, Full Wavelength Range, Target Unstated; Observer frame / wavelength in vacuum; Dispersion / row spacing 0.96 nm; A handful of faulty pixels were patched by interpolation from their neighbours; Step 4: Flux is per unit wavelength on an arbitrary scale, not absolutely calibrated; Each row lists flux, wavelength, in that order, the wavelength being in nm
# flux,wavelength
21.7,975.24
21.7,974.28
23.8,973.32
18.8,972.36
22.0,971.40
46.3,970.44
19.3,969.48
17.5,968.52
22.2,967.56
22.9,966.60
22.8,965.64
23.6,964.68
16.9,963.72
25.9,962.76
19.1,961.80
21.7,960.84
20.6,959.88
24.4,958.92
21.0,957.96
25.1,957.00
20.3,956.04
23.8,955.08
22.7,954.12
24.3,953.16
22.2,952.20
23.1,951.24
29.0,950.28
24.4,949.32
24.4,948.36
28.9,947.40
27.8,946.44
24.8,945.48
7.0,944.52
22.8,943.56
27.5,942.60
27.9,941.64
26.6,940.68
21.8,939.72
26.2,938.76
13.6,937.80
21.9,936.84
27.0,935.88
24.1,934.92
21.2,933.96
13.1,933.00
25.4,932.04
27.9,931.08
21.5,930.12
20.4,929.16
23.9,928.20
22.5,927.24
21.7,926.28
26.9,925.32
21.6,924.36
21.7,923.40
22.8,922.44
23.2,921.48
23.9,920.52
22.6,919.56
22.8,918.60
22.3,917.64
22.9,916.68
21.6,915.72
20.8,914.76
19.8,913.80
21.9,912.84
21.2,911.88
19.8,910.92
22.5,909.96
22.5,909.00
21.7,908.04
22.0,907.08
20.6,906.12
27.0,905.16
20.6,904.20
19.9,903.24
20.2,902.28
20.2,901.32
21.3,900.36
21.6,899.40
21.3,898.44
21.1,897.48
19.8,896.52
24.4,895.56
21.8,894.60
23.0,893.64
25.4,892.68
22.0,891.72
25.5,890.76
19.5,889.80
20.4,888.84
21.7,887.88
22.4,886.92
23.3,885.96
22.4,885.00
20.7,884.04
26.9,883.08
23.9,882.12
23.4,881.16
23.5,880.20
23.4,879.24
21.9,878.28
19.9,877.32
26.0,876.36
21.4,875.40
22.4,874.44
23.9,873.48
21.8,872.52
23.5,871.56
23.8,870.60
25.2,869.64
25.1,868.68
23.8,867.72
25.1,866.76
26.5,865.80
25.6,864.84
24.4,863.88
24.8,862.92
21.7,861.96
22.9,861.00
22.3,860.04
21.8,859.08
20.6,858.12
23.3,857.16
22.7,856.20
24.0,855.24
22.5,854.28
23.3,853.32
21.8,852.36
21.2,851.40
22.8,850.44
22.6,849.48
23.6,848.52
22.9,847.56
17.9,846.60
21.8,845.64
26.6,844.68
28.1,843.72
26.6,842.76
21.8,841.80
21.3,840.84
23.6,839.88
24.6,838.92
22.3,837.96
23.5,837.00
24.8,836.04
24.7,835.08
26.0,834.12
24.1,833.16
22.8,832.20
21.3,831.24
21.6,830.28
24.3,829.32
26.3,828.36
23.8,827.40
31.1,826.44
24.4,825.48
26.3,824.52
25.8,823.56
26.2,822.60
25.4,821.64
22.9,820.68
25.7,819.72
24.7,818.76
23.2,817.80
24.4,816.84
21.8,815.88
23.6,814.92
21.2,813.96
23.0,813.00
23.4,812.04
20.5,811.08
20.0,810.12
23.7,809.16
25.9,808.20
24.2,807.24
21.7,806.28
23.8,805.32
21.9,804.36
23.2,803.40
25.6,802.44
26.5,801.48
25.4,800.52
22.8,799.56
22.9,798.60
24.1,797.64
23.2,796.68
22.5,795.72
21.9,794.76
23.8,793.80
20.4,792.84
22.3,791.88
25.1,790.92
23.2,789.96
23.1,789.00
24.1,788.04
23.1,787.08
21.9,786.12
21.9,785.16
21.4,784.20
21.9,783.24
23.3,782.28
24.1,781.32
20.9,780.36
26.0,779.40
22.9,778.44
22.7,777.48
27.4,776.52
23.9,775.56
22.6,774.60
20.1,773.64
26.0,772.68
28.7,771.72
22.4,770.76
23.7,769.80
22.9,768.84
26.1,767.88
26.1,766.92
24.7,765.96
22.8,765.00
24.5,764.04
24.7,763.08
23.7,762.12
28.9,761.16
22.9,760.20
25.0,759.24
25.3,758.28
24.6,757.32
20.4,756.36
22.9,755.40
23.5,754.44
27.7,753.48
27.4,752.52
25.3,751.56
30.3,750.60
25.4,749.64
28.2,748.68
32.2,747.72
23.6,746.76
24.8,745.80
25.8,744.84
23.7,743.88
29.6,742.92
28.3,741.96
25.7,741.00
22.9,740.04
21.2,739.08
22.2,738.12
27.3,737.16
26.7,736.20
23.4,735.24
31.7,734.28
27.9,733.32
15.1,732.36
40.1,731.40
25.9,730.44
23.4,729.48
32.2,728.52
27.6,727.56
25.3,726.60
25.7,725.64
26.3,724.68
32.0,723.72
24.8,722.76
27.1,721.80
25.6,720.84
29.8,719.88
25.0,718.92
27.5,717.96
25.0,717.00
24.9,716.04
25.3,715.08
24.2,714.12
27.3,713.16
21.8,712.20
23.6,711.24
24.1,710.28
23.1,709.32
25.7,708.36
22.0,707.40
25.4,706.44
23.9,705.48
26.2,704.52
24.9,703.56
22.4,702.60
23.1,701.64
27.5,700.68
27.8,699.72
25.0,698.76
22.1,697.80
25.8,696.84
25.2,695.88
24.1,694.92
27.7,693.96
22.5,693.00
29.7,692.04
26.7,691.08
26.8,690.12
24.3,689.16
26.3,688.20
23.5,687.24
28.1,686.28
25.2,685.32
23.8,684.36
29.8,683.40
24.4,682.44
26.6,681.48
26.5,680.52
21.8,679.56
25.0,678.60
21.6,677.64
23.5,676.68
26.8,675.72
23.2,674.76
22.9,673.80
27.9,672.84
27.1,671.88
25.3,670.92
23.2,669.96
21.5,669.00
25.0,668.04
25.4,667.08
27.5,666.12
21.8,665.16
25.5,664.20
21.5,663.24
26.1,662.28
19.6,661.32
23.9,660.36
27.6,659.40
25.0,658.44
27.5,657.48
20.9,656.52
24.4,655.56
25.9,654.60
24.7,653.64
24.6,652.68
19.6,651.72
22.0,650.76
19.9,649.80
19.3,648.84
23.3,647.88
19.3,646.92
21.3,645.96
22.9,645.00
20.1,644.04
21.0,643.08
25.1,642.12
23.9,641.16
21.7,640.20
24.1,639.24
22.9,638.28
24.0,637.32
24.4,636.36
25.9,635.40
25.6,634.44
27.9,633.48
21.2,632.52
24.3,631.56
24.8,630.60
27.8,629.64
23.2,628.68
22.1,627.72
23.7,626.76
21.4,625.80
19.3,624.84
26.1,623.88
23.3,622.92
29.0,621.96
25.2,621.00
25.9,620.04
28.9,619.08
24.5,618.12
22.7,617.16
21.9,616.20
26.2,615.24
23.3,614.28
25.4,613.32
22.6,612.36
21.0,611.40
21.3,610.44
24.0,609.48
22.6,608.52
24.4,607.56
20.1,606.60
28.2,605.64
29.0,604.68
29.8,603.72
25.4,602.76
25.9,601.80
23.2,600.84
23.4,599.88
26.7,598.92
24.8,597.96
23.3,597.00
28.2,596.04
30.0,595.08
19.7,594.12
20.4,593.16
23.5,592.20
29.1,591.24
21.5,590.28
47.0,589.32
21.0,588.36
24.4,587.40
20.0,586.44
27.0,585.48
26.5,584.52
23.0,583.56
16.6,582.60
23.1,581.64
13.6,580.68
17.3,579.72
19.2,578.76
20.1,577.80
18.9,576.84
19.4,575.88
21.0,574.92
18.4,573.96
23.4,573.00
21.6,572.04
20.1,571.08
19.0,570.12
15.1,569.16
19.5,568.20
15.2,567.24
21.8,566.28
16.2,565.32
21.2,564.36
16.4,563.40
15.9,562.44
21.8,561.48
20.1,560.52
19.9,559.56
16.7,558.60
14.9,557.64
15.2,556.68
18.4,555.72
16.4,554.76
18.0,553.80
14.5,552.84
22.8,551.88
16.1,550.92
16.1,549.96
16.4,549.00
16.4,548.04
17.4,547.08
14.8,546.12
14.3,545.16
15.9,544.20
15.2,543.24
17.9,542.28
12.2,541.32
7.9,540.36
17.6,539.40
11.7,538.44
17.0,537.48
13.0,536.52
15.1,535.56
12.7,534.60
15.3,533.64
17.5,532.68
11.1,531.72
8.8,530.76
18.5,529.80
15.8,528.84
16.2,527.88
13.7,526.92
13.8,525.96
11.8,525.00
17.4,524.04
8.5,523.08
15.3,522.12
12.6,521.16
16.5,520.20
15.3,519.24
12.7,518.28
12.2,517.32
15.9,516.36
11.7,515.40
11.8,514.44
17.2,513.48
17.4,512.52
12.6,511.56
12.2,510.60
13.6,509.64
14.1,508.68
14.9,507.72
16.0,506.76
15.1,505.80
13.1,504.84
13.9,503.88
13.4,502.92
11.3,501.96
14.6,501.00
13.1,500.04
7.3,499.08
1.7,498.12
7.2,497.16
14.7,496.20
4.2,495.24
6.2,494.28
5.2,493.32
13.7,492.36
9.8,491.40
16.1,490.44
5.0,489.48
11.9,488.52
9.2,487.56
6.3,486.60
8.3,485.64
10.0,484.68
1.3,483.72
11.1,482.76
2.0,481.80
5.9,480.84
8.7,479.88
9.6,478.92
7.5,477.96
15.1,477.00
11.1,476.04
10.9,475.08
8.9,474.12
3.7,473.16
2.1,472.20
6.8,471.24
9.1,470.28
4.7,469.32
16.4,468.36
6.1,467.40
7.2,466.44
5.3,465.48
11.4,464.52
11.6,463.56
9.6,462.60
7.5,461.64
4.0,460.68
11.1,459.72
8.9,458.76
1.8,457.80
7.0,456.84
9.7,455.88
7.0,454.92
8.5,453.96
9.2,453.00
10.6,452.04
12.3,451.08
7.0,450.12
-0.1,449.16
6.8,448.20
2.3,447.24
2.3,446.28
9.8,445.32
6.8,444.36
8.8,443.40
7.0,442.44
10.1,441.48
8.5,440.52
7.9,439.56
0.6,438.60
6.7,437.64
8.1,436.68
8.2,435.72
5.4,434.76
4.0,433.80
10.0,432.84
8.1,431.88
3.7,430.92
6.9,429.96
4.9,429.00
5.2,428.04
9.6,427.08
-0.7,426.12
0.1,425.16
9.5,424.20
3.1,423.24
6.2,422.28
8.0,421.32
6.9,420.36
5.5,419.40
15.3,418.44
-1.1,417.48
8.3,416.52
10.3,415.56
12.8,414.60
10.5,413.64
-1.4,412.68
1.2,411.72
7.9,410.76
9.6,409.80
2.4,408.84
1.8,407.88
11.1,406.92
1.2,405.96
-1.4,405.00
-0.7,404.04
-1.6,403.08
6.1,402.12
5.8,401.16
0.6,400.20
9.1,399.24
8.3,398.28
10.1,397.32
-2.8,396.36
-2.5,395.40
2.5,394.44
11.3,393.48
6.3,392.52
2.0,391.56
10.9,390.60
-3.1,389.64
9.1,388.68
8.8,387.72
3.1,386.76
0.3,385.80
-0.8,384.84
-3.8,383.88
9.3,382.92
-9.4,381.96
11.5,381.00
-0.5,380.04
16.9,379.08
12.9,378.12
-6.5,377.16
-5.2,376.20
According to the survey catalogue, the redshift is 0.255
